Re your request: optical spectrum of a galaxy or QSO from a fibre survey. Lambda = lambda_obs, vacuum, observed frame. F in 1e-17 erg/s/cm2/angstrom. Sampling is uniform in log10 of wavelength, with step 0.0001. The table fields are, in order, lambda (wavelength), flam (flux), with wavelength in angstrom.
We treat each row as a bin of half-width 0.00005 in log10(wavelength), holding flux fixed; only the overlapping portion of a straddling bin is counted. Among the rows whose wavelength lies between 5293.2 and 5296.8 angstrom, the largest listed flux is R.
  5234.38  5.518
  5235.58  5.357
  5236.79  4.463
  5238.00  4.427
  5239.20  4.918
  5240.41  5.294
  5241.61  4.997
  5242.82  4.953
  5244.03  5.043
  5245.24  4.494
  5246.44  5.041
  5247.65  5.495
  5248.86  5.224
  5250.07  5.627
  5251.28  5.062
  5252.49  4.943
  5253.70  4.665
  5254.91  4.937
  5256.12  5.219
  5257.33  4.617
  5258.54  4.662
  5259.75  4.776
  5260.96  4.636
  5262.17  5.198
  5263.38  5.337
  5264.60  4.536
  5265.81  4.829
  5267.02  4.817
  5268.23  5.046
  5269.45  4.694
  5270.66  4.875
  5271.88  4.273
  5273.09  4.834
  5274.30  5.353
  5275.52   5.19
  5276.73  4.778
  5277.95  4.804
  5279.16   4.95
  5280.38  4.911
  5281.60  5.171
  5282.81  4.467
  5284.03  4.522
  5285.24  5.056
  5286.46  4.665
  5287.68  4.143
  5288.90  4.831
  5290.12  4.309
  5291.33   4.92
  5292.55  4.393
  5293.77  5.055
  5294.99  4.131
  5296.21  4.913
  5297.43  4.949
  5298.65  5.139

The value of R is 5.055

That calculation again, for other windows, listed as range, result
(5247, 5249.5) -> 5.495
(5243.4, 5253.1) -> 5.627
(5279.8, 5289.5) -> 5.171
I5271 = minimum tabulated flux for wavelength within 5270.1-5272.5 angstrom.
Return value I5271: 4.273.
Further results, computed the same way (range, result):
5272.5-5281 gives 4.778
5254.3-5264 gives 4.617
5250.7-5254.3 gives 4.665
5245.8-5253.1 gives 4.943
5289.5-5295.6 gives 4.131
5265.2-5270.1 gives 4.694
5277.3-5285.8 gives 4.467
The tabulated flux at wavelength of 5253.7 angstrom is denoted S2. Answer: 4.665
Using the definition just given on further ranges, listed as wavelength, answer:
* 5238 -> 4.427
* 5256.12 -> 5.219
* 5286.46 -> 4.665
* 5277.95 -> 4.804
